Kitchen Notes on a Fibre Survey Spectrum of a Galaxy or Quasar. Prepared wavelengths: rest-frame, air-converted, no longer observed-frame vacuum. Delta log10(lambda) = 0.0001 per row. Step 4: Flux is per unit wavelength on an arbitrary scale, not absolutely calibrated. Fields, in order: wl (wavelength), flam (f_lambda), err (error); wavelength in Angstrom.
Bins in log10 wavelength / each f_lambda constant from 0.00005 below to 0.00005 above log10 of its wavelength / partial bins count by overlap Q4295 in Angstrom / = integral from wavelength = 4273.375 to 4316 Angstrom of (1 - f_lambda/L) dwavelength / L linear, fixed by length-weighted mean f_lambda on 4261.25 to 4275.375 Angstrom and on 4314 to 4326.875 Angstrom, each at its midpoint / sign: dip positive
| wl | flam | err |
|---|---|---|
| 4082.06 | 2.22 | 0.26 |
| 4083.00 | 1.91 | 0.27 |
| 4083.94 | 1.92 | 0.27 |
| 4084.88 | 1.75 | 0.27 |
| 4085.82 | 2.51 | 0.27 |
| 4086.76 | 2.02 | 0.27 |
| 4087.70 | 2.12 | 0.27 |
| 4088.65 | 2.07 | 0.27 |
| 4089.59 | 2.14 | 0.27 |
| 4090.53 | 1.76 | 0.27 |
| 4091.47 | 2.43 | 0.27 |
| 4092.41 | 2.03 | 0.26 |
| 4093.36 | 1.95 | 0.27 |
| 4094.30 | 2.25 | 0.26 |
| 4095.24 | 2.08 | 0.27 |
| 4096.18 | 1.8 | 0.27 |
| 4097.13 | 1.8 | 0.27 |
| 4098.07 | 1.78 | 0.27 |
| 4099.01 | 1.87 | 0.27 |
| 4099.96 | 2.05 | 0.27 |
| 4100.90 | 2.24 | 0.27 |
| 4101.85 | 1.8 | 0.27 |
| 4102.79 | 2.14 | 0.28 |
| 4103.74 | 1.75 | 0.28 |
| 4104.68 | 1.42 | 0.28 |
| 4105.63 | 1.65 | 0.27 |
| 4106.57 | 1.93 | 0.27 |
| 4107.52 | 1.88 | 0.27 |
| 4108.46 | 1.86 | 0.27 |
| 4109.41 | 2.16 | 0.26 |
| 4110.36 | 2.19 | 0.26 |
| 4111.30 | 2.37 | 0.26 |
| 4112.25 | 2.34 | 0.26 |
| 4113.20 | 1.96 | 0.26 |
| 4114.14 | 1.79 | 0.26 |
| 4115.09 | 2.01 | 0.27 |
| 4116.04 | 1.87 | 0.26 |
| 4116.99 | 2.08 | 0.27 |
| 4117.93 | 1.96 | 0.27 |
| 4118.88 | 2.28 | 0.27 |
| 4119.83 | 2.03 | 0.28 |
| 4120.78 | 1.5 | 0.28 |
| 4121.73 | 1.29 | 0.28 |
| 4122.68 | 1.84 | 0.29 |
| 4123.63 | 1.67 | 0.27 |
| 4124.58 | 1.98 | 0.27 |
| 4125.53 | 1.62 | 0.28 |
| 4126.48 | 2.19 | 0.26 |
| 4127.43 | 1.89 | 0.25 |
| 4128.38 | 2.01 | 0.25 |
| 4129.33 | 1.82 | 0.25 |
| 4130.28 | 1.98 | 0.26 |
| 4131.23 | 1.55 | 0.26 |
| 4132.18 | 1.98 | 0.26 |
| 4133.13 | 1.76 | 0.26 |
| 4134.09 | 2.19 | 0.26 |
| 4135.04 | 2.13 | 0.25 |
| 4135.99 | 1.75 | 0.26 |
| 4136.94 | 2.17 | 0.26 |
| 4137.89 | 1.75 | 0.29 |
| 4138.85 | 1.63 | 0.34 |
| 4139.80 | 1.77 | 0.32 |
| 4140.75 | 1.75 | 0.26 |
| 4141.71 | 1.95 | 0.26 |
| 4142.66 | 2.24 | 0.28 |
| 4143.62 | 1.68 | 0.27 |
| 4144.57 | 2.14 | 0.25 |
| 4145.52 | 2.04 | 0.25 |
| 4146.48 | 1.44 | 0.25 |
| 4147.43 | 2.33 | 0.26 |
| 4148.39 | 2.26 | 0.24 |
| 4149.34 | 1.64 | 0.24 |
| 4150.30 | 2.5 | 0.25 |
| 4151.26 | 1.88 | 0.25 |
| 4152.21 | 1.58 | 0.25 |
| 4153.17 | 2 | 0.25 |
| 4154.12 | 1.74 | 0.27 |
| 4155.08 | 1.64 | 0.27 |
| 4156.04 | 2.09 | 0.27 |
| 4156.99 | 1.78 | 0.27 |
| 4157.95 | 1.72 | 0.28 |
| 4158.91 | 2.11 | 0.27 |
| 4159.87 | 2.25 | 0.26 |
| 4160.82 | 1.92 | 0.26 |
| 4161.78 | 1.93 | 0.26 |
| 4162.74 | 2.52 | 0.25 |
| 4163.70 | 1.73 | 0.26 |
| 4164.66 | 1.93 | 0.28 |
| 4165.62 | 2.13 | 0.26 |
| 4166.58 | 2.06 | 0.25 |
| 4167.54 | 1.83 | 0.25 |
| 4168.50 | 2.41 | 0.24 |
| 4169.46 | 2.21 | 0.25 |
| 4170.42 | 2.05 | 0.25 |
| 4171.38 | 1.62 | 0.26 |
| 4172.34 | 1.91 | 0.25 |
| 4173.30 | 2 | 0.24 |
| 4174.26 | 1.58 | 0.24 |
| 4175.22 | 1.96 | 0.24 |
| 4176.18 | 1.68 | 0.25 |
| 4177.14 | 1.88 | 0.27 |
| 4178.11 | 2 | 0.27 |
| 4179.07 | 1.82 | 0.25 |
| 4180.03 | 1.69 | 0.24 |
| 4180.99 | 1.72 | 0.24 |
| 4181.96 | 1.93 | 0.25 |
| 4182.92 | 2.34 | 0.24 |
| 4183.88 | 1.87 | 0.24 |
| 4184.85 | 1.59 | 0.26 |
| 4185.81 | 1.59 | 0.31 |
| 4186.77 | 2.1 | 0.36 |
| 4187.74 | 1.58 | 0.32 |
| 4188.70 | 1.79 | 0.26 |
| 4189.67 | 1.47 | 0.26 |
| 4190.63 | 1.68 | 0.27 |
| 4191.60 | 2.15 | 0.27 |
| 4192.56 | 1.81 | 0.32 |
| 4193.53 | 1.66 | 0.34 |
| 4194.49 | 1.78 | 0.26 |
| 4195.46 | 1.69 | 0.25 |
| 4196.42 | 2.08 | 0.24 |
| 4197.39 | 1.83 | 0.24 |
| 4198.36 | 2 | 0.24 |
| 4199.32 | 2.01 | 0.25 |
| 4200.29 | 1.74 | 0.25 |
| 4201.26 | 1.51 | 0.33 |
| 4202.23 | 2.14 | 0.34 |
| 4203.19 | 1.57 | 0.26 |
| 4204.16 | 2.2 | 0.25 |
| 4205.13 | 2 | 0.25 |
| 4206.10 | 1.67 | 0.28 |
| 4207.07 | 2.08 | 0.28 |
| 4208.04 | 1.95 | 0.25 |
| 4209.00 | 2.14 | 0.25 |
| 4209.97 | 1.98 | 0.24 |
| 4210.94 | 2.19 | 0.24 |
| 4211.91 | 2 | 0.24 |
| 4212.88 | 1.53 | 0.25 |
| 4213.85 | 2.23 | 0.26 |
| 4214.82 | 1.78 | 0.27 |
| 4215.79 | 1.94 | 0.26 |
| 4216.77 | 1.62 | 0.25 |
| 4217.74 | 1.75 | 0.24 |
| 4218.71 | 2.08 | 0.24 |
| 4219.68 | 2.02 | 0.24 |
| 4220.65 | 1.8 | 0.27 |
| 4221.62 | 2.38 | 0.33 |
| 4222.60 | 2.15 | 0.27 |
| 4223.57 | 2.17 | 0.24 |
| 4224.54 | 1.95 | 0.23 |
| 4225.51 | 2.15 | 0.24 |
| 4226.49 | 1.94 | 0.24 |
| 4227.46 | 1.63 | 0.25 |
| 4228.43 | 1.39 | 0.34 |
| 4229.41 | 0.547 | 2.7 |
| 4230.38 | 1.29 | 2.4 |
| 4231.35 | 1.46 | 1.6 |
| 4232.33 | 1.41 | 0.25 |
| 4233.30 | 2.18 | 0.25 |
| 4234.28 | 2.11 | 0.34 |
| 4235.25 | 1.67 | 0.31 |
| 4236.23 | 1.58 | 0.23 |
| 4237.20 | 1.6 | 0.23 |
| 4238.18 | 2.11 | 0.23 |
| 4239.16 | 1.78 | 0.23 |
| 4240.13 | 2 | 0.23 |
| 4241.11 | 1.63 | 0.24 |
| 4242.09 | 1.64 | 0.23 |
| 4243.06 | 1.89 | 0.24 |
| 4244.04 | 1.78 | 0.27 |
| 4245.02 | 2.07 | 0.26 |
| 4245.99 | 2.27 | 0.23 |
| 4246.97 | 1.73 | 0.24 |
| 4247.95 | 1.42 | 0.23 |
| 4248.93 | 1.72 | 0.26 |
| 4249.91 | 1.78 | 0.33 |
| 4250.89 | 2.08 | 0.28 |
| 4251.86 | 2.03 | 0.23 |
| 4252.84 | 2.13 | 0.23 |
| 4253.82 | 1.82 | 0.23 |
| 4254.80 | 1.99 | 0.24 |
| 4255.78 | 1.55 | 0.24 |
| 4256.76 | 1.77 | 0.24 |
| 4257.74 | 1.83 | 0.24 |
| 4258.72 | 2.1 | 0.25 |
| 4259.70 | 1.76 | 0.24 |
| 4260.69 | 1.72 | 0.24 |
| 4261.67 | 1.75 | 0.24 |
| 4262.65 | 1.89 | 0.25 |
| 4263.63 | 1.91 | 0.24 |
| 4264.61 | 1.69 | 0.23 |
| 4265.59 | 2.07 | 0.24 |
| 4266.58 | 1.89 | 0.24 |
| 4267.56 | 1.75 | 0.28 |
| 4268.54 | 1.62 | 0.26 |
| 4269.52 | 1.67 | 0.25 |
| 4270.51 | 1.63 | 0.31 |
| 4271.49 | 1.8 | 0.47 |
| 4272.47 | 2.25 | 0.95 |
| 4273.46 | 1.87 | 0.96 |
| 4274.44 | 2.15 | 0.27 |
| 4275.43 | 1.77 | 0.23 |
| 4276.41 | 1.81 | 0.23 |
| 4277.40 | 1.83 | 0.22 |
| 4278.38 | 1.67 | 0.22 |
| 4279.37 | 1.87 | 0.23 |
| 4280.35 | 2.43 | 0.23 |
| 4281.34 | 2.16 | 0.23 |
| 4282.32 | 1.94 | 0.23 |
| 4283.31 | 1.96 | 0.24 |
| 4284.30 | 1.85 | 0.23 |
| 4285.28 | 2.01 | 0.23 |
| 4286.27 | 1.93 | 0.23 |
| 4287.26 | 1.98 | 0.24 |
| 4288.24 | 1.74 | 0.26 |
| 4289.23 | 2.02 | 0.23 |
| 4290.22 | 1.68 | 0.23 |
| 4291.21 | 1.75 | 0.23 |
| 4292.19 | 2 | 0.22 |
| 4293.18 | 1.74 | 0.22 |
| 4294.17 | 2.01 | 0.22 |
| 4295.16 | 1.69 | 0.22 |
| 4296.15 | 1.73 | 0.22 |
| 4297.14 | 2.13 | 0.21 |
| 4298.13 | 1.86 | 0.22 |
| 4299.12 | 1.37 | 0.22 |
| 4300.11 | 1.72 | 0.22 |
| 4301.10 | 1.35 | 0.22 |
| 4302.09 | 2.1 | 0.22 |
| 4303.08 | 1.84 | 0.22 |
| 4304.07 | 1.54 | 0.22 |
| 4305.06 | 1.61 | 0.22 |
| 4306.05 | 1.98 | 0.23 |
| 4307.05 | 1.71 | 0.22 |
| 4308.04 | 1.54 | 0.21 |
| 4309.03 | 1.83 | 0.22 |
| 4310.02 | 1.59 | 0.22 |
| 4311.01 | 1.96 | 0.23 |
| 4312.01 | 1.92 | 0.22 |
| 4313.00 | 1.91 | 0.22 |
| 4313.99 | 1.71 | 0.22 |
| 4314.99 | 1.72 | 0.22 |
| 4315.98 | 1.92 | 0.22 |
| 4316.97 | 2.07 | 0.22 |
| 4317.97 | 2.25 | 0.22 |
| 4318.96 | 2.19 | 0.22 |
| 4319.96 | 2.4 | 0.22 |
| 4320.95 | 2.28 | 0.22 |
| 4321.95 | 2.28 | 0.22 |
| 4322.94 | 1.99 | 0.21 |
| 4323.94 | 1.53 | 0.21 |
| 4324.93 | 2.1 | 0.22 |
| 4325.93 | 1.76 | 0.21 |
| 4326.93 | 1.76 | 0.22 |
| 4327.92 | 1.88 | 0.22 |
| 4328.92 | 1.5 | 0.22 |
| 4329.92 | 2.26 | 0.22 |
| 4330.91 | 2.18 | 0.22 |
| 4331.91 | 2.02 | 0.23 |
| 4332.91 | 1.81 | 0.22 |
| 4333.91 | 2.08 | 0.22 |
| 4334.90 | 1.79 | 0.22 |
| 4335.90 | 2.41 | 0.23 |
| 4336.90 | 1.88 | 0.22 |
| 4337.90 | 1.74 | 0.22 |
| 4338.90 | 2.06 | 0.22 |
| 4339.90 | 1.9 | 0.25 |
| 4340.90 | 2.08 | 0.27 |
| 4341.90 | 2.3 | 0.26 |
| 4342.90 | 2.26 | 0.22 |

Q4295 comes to 2.1 Angstrom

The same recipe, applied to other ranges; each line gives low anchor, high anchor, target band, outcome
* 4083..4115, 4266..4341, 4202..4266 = 2.5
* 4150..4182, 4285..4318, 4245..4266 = -0.1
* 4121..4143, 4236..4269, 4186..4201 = 0.3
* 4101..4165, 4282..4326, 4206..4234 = 0.8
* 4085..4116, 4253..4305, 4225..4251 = 2.1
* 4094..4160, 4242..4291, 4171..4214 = 0.9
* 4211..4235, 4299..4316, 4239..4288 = -2.5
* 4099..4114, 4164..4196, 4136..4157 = 0.1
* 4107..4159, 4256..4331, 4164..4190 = 0.4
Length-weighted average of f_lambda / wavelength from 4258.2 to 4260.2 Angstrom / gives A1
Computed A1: 1.92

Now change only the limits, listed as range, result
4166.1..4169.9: 2.13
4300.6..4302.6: 1.73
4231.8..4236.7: 1.79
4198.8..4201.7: 1.76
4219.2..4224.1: 2.1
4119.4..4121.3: 1.75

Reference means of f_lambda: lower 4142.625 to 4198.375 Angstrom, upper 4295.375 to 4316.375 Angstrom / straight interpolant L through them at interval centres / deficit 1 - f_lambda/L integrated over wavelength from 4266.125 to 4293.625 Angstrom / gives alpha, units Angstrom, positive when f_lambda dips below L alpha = -1.5 Angstrom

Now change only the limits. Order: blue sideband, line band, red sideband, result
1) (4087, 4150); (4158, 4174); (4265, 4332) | -0.8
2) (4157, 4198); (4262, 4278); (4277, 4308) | 0.0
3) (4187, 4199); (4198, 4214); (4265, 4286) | -1.0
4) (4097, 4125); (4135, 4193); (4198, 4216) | 0.5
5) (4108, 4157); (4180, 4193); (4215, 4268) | 0.4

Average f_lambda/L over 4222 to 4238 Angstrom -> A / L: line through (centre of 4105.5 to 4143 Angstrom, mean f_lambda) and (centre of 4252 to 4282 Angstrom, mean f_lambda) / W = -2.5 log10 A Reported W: 0.10 mag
